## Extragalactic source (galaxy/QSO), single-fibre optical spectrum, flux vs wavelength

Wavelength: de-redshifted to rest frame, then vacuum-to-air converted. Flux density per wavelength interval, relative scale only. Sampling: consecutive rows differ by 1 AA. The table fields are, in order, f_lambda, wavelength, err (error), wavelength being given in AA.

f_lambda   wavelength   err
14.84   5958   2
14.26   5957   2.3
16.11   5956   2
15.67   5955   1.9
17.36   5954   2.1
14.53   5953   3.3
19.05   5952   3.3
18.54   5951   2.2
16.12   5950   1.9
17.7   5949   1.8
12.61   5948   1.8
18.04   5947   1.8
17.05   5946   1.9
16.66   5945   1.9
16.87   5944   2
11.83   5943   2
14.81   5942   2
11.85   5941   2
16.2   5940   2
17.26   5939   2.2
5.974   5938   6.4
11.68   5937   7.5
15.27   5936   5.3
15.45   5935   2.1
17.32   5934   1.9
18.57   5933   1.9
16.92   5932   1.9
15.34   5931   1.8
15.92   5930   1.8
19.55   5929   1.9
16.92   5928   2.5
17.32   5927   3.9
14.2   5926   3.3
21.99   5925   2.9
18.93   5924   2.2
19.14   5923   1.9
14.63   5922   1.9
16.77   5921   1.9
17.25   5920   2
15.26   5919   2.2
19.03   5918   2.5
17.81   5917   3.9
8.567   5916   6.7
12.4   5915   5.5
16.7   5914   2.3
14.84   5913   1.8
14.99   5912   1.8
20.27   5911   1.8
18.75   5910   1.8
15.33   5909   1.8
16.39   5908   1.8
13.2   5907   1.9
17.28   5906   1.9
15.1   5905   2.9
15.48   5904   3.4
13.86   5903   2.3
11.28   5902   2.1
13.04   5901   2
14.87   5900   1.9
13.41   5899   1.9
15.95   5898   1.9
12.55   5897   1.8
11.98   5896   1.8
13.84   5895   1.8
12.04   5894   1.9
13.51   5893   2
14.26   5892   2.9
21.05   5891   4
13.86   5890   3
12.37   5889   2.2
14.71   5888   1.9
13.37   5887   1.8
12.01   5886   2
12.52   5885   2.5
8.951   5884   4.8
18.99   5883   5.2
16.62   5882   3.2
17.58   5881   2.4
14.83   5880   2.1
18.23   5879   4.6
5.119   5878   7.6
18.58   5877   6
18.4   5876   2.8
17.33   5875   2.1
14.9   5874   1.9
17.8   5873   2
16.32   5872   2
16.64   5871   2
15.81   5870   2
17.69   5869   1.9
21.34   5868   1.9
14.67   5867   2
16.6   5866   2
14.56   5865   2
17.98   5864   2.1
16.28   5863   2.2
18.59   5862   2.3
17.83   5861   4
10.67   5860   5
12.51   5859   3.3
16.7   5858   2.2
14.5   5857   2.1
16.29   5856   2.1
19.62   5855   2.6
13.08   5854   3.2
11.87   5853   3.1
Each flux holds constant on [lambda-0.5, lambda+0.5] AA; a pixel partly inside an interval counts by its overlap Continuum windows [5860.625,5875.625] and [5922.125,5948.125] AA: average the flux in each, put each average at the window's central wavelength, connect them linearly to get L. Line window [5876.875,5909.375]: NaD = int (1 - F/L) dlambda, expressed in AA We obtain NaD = 4.55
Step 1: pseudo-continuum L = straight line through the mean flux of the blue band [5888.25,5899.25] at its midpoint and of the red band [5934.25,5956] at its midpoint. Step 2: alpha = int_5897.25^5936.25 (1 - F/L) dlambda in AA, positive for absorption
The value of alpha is -3.6 AA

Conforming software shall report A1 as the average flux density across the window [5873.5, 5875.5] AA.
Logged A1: 16.1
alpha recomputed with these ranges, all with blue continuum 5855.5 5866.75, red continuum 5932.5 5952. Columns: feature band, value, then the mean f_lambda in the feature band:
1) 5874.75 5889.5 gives 0.9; 14.6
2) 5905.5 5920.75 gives -0.4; 15.9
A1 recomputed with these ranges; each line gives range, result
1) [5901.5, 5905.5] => 13.9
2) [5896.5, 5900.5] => 14.2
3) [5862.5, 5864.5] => 17.1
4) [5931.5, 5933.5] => 17.7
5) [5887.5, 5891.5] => 15.5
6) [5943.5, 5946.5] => 16.9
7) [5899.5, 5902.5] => 13.1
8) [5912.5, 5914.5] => 15.8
